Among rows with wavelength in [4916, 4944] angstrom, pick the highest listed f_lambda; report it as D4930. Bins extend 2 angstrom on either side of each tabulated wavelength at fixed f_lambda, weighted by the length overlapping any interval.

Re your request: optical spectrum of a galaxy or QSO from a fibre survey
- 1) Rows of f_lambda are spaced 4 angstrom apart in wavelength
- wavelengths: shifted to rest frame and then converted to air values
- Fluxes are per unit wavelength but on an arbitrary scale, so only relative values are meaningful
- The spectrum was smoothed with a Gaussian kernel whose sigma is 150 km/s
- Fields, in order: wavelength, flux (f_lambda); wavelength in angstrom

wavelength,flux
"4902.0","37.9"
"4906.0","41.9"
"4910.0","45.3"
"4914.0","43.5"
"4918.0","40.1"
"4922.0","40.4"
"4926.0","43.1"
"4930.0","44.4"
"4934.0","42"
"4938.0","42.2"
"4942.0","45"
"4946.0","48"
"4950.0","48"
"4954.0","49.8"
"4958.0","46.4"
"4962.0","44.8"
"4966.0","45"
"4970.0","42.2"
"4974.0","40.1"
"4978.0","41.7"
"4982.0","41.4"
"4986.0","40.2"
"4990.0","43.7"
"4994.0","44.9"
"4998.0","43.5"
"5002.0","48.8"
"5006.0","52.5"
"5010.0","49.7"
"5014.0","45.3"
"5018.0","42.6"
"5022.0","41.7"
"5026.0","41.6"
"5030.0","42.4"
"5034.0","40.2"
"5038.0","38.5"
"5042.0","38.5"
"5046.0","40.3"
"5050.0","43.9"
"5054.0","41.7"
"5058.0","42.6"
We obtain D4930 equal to 45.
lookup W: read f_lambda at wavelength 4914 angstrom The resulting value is 43.5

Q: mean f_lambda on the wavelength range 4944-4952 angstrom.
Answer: 48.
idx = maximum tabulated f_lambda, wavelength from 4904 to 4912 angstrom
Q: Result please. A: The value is 45.3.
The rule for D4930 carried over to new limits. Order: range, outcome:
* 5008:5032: 49.7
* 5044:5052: 43.9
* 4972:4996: 44.9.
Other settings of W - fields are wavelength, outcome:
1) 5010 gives 49.7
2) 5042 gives 38.5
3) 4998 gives 43.5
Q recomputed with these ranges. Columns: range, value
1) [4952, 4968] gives 46.5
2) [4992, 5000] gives 44.2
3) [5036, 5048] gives 39.1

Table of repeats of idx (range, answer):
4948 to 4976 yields 49.8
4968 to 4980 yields 42.2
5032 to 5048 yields 40.3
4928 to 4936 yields 44.4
